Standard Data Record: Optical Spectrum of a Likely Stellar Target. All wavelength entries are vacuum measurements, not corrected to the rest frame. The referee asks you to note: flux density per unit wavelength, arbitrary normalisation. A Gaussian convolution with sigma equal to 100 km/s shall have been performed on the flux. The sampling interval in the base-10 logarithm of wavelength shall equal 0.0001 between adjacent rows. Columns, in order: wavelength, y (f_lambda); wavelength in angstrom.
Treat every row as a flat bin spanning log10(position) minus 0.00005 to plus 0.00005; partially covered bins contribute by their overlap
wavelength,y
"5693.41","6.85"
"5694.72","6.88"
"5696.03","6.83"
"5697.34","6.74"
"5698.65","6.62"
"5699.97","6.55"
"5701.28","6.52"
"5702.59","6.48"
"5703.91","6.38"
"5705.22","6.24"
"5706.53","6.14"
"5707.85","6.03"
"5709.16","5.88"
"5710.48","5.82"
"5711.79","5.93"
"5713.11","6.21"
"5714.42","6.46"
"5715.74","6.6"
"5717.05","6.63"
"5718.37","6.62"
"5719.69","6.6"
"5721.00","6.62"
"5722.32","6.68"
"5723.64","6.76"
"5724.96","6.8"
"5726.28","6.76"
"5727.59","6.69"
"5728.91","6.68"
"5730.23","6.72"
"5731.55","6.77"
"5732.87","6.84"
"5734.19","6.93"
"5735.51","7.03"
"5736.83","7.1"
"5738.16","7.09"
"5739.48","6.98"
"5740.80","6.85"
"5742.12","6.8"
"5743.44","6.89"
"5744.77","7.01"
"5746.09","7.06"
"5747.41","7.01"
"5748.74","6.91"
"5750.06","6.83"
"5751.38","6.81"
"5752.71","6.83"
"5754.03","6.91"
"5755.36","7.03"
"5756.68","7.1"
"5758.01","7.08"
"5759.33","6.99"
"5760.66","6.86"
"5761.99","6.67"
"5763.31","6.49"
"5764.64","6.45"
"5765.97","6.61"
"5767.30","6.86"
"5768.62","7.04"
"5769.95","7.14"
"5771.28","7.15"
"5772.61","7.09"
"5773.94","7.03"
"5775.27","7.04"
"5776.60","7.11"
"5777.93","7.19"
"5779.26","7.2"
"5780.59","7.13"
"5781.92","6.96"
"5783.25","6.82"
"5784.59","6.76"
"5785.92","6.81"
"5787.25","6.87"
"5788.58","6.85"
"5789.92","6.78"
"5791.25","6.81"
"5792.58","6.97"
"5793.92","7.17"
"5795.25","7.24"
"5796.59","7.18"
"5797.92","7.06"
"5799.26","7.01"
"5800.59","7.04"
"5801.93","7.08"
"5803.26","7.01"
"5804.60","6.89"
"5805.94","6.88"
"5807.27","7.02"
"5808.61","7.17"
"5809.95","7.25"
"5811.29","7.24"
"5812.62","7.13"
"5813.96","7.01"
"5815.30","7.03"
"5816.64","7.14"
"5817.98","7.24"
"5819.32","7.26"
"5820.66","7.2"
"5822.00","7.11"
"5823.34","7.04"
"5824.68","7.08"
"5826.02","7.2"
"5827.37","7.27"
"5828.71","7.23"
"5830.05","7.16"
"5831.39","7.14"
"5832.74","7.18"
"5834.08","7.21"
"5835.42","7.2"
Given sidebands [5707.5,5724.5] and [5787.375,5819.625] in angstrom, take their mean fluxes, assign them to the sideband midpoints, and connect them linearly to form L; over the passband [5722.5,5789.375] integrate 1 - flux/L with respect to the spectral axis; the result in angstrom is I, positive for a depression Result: -2.2 angstrom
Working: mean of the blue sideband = 6.38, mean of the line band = 6.91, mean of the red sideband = 7.06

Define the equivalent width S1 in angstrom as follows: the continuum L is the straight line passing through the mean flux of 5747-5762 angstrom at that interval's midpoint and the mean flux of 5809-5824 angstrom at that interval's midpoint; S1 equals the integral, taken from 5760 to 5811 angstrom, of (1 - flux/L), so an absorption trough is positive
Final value 0.5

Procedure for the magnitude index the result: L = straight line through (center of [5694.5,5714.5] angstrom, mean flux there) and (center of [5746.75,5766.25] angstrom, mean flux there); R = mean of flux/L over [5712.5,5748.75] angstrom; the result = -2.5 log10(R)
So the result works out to -0.03 mag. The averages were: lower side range 6.34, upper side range 6.84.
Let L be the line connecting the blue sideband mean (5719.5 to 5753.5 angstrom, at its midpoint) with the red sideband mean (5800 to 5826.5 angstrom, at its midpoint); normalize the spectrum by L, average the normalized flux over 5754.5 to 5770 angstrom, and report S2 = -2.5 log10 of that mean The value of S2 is 0.01 mag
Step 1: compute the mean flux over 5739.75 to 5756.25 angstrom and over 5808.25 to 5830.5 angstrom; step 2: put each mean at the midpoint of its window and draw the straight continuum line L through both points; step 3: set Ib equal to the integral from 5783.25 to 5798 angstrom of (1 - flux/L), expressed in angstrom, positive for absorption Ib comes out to 0.25 angstrom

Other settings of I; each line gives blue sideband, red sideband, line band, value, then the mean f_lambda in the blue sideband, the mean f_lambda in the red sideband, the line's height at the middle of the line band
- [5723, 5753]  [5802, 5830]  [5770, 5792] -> 0.10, 6.88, 7.12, 7.01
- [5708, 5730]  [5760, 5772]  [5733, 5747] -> -0.72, 6.48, 6.81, 6.63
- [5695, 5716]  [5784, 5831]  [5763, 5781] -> -0.42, 6.34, 7.06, 6.81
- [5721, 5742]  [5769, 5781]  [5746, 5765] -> 0.33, 6.84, 7.12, 6.99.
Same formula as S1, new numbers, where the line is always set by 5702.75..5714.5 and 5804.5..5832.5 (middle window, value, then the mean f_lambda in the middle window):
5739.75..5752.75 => -0.9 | 6.91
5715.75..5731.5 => -1.1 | 6.69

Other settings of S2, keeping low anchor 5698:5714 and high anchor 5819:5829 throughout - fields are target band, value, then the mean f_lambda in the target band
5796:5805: -0.01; 7.04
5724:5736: -0.06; 6.8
